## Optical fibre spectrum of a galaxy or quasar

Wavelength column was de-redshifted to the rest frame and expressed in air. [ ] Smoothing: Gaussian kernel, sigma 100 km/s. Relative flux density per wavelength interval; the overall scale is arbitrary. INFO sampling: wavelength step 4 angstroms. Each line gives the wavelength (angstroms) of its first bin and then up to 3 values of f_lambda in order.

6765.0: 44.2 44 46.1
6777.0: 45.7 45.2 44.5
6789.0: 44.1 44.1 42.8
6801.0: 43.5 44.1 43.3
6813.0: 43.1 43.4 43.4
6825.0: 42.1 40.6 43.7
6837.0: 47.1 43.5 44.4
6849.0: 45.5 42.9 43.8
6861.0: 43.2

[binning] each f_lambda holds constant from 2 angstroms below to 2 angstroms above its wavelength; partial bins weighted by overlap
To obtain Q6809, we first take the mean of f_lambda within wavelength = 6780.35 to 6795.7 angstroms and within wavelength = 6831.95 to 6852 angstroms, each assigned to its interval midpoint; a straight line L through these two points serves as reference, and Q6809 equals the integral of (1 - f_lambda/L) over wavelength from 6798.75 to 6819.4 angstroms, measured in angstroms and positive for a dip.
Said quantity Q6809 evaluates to 0.5 angstroms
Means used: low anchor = 44.3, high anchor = 44.8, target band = 43.5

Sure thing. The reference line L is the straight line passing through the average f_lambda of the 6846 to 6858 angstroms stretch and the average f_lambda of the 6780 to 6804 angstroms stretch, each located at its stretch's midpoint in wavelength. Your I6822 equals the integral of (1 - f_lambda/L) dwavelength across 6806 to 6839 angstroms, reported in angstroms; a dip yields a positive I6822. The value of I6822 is 0.5 angstroms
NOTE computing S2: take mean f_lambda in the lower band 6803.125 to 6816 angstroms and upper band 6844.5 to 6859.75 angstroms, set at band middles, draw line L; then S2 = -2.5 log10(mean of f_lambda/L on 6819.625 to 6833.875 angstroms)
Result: 0.04 mag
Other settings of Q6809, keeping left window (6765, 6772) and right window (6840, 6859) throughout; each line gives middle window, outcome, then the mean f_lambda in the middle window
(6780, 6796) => -0.02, 44.3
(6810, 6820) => 0.21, 43.3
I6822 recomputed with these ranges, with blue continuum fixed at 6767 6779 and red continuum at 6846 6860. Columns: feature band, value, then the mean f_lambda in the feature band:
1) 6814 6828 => 0.5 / 42.8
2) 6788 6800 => 0.4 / 43.6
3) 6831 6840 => -0.2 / 45.2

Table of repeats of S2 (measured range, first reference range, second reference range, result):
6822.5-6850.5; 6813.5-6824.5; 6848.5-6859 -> -0.01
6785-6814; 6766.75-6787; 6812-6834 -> 0.01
